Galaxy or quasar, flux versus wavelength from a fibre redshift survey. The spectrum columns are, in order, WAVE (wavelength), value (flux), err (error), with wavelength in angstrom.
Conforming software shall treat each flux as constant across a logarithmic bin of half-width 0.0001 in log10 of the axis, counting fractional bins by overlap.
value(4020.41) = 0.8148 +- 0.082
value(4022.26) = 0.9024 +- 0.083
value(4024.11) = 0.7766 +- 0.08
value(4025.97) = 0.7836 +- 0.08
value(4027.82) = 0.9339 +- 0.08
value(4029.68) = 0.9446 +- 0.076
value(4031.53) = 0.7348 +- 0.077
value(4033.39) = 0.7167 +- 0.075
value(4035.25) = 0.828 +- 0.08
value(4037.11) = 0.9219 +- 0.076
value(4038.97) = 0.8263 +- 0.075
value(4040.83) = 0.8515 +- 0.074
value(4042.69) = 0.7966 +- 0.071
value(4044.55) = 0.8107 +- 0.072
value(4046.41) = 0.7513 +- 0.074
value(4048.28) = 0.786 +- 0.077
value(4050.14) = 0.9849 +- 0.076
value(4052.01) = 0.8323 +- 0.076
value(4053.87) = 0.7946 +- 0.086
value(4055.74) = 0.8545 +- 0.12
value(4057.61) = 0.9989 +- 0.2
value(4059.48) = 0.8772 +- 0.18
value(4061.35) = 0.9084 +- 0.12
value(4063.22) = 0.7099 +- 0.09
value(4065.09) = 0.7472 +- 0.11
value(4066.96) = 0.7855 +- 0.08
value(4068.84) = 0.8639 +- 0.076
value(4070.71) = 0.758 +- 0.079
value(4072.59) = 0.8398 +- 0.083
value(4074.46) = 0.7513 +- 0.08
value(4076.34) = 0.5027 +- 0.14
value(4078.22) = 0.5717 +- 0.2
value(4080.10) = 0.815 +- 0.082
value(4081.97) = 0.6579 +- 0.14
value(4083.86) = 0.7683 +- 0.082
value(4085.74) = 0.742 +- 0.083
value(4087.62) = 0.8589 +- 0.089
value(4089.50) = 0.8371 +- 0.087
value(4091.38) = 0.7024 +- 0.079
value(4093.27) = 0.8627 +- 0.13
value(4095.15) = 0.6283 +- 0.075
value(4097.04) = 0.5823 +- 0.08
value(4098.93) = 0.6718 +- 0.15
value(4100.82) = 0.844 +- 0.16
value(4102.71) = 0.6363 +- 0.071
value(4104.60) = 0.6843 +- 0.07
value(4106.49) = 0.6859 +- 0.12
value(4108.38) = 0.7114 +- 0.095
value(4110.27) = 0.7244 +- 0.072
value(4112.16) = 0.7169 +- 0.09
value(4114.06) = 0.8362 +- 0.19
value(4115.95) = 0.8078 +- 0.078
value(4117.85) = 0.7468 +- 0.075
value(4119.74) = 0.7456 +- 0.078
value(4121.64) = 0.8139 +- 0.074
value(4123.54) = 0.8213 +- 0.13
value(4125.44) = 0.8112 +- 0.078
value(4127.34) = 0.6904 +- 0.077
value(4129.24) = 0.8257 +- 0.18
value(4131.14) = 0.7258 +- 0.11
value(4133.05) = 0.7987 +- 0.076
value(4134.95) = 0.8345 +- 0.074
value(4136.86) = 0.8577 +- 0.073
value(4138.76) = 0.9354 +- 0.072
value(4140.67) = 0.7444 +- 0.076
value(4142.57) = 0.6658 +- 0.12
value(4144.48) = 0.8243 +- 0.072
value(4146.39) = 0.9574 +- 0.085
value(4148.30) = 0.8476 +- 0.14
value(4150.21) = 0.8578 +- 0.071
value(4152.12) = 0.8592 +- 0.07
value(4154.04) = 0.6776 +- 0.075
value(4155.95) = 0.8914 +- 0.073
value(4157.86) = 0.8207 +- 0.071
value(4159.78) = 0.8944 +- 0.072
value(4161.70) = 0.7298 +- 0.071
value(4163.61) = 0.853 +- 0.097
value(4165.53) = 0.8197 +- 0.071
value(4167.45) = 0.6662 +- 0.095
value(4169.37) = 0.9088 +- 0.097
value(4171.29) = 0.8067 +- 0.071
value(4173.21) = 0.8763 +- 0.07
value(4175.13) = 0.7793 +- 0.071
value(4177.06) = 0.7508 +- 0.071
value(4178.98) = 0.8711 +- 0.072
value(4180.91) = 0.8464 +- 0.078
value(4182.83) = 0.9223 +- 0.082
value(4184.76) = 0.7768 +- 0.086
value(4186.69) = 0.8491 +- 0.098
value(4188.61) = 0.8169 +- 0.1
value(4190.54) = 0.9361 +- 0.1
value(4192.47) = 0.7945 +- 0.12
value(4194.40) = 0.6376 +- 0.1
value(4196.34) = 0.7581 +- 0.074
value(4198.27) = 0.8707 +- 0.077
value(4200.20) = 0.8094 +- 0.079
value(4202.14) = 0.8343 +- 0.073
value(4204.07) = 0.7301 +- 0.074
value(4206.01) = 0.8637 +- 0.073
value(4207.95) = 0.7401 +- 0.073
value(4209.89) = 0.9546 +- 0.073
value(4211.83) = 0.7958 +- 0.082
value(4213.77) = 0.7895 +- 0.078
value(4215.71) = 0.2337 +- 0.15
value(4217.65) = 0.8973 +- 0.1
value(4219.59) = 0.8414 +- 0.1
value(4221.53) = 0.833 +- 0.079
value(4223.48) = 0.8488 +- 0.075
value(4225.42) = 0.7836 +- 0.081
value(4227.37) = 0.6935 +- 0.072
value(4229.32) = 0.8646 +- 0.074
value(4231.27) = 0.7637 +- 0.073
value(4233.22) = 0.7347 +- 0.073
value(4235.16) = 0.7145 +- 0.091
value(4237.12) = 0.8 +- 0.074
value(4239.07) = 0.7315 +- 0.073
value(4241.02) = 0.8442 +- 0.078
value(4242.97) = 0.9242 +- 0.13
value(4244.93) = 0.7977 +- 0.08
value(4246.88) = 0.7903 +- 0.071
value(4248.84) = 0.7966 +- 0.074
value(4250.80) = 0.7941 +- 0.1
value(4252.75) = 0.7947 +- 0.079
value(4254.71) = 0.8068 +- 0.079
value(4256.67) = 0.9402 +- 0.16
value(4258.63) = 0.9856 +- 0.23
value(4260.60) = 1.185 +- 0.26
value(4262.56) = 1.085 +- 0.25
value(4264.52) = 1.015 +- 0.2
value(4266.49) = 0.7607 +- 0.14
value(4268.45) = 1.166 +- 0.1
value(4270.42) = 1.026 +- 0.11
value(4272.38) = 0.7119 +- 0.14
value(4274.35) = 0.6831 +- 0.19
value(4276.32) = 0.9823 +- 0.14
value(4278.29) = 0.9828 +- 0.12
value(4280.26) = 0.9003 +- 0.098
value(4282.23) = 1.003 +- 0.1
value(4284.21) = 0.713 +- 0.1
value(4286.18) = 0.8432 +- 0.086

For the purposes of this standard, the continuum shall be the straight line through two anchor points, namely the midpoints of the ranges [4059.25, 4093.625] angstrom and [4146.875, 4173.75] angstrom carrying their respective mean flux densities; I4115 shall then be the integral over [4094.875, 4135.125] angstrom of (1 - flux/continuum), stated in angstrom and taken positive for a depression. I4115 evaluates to 2.4 angstrom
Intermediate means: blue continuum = 0.762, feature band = 0.743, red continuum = 0.824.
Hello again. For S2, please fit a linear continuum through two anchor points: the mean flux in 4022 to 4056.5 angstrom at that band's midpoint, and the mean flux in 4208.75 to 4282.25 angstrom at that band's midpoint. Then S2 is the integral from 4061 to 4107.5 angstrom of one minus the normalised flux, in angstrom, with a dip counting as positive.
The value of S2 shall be 5.6 angstrom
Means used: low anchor 0.832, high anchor 0.847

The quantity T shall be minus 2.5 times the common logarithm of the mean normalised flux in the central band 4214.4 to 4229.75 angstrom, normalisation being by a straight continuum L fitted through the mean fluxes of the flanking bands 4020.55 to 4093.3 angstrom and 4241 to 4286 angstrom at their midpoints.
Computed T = 0.180 mag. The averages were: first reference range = 0.804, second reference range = 0.9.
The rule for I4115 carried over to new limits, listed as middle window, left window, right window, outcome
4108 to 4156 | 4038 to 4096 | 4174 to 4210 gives 0.4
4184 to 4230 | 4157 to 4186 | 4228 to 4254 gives 1.1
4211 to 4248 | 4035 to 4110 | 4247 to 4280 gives 4.9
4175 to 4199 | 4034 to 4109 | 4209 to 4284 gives 0.2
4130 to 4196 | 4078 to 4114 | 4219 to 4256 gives -5.0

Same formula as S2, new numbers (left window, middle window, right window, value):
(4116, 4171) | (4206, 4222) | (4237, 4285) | 1.74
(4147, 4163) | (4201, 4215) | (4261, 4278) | 1.18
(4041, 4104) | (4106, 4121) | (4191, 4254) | 0.52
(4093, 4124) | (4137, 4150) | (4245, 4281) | -1.01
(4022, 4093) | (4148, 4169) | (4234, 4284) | 0.80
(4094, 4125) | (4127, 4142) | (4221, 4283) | -0.95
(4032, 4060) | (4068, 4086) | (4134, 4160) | 2.40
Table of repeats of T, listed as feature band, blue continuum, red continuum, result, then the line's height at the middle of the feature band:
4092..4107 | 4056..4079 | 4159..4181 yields 0.133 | 0.791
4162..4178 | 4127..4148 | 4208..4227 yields -0.014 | 0.794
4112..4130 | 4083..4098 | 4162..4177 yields -0.018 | 0.771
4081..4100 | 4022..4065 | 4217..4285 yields 0.154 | 0.843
